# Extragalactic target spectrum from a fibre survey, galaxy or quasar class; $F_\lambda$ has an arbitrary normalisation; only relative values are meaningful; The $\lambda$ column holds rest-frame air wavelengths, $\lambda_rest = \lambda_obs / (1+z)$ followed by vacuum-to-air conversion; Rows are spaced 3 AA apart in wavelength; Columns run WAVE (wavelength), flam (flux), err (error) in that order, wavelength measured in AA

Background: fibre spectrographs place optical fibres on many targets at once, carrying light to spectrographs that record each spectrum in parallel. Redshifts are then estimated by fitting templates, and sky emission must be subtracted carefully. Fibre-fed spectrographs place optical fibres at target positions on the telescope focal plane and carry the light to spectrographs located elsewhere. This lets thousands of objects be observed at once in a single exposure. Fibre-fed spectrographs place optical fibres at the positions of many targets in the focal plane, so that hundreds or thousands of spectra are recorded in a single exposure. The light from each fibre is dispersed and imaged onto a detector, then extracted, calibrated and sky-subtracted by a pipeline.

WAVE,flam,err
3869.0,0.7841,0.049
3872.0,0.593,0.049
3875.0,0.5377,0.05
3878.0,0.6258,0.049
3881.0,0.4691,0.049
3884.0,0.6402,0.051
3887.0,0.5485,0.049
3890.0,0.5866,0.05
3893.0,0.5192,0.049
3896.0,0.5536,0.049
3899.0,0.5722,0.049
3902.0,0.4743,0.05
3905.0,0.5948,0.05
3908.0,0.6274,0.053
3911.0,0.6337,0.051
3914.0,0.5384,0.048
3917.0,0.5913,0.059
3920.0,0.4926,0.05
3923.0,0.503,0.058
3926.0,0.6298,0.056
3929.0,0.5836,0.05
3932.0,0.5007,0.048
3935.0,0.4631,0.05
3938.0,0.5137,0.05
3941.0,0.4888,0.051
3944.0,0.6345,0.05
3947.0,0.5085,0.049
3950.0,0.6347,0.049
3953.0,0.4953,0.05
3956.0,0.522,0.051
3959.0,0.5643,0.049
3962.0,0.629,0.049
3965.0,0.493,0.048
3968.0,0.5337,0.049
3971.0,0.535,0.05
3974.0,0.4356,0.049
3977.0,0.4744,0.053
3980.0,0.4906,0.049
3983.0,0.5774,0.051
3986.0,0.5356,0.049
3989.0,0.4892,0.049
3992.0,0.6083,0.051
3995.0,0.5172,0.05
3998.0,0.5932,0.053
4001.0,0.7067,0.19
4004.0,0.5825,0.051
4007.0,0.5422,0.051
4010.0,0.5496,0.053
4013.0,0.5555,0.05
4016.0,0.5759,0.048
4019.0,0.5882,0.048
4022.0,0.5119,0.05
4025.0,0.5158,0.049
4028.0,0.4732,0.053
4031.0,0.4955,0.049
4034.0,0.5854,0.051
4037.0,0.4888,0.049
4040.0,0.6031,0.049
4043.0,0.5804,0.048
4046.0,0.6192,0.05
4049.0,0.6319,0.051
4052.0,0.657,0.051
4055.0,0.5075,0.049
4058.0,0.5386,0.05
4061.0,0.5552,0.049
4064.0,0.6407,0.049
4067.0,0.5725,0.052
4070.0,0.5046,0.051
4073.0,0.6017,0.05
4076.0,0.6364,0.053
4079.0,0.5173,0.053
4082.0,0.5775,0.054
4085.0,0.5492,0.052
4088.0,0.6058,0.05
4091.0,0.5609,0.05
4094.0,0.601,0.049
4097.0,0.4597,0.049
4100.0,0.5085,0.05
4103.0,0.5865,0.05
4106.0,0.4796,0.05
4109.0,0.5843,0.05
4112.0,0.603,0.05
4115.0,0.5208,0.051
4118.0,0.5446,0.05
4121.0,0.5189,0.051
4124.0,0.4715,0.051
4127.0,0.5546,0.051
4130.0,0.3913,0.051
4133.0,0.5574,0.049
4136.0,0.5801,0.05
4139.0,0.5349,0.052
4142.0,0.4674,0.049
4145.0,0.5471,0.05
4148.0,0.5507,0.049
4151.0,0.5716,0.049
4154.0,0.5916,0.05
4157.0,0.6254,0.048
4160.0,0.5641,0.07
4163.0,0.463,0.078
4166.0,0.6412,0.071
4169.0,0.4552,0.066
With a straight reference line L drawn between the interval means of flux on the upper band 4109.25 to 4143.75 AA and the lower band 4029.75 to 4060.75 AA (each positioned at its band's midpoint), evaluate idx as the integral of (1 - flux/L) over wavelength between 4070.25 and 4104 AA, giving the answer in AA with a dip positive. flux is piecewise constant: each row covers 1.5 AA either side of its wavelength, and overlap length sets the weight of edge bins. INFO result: -0.9 AA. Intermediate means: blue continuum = 0.571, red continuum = 0.525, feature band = 0.562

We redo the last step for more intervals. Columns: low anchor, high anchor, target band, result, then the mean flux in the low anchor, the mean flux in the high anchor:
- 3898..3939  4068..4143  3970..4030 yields 0.5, 0.552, 0.541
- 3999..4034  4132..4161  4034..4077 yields -1.8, 0.556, 0.559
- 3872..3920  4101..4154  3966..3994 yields 1.8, 0.566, 0.535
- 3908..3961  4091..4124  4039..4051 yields -1.5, 0.55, 0.538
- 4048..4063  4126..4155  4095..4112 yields 0.6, 0.578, 0.533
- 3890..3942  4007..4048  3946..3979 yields 1.2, 0.548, 0.55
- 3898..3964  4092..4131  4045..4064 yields -1.9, 0.554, 0.527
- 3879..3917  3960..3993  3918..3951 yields 0.4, 0.565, 0.527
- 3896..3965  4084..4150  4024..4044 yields 0.3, 0.553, 0.536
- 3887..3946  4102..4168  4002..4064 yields -1.6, 0.552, 0.542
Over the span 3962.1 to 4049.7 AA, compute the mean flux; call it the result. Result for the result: 0.548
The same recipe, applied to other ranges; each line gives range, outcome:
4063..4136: 0.548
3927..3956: 0.537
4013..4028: 0.541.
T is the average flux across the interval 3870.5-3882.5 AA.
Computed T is 0.556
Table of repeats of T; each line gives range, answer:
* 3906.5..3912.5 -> 0.631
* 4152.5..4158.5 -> 0.608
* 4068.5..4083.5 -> 0.568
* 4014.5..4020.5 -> 0.582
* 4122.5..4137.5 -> 0.511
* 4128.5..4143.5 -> 0.506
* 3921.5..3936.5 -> 0.536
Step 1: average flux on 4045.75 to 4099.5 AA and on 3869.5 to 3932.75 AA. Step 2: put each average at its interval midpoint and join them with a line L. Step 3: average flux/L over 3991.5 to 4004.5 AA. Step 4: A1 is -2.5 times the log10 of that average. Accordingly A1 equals -0.061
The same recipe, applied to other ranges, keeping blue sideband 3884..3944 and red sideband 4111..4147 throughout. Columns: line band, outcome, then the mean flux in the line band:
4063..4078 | -0.11 mag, 0.587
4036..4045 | -0.06 mag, 0.565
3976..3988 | 0.05 mag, 0.52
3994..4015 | -0.08 mag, 0.58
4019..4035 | 0.03 mag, 0.521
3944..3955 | -0.02 mag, 0.557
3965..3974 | 0.07 mag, 0.511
